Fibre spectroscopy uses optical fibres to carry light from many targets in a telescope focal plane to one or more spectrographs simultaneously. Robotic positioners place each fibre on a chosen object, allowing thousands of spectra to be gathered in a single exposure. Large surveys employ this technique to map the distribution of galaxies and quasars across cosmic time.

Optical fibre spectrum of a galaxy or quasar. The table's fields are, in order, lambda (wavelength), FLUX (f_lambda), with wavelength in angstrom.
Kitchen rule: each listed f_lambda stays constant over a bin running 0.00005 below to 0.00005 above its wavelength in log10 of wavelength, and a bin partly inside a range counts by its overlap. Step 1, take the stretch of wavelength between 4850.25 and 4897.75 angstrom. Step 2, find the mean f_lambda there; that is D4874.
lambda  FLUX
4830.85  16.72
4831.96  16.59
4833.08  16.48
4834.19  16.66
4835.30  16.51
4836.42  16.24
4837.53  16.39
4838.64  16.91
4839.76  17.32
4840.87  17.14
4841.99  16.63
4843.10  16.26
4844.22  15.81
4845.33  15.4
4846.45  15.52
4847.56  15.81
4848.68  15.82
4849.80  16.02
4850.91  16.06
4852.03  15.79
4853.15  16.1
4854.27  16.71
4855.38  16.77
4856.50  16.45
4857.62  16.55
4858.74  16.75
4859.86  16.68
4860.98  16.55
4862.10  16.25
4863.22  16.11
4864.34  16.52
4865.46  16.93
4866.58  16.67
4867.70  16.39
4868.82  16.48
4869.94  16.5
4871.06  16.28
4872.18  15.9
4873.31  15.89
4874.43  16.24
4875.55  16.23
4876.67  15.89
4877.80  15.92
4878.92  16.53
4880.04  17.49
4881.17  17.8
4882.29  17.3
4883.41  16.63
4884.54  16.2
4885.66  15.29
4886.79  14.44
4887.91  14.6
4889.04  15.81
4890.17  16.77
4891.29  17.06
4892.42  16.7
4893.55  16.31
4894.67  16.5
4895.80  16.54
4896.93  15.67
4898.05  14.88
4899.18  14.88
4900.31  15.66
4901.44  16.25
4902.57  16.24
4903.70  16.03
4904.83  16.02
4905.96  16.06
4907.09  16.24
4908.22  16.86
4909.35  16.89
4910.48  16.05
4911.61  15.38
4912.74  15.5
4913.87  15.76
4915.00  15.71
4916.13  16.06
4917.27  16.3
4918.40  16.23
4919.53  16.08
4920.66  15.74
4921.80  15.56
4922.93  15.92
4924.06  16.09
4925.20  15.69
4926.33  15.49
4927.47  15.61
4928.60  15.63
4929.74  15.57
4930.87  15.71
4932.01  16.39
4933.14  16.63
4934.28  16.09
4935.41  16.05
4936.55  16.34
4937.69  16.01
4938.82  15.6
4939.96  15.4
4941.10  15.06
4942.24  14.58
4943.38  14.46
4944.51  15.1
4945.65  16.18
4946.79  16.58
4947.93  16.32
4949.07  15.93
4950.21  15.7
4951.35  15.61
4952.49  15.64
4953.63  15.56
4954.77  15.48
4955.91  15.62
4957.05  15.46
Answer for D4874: 16.3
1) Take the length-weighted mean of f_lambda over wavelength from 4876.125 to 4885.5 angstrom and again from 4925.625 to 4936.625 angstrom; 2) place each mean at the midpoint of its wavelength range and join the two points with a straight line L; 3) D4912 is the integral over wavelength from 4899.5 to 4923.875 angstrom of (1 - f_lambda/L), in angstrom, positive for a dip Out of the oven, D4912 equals 0.3 angstrom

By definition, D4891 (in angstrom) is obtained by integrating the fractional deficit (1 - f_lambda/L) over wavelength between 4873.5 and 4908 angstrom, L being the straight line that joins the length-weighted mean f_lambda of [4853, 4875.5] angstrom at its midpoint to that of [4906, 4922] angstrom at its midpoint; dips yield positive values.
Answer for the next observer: 0.2 angstrom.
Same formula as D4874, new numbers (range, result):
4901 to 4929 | 16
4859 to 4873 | 16.4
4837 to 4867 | 16.4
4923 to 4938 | 15.9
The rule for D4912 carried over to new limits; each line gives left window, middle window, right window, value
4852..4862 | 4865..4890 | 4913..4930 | 0.1 angstrom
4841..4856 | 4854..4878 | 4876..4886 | -0.1 angstrom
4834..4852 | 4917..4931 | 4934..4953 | 0.0 angstrom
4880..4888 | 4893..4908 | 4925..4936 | 0.1 angstrom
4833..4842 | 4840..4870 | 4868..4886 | 0.5 angstrom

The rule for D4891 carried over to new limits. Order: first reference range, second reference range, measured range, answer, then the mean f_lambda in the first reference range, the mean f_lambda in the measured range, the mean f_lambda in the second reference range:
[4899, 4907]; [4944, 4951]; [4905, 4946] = 0.28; 15.9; 15.8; 16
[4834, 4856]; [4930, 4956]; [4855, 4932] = -0.58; 16.3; 16.1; 15.7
